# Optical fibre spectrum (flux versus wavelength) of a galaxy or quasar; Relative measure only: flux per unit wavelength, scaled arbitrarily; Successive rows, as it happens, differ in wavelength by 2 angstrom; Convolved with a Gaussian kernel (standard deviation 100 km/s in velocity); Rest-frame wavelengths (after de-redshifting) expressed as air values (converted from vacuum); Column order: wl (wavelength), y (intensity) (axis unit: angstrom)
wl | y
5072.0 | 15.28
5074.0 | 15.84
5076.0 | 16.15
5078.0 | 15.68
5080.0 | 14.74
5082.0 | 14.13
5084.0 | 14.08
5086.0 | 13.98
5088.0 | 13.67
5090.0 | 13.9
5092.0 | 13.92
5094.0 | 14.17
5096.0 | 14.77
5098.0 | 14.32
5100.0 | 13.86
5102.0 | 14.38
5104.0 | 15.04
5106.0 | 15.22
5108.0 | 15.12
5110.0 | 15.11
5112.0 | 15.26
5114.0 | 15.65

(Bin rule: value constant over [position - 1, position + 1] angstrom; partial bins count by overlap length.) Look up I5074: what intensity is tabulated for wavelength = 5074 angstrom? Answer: 15.84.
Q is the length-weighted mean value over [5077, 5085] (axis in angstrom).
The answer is 14.7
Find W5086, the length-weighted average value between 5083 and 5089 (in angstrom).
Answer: 13.9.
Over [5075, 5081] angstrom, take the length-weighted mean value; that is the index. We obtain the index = 15.5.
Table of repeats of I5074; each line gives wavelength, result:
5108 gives 15.12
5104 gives 15.04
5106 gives 15.22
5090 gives 13.9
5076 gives 16.15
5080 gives 14.74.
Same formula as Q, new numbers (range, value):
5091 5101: 14.2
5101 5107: 14.9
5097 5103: 14.2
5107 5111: 15.1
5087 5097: 14.1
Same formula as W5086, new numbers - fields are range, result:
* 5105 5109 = 15.2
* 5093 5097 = 14.5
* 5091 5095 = 14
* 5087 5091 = 13.8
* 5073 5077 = 16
